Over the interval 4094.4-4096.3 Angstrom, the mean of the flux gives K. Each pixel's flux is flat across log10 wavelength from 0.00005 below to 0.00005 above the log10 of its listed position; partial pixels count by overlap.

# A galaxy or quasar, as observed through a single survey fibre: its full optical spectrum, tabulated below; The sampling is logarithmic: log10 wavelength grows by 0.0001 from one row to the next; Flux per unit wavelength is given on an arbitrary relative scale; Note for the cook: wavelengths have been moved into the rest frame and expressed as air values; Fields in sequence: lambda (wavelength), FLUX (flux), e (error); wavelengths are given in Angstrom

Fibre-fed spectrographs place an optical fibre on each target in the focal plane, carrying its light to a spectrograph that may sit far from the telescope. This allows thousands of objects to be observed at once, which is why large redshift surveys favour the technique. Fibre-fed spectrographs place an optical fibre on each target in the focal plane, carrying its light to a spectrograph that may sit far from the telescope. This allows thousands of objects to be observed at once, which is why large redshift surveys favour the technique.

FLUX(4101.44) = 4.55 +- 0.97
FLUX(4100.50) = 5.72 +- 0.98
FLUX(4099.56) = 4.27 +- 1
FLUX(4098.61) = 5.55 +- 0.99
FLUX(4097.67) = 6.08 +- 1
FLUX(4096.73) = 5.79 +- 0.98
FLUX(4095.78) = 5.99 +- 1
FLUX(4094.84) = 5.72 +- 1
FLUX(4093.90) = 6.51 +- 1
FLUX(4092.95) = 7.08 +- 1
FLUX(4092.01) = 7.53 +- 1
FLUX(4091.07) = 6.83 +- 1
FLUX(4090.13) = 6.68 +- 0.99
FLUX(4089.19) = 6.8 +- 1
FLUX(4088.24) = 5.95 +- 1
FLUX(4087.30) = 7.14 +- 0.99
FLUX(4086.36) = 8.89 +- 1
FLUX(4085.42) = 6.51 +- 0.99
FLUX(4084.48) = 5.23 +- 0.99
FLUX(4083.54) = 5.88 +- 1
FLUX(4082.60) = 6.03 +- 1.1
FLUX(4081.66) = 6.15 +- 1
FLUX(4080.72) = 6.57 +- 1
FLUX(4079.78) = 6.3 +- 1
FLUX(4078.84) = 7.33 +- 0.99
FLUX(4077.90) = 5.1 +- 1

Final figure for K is 5.84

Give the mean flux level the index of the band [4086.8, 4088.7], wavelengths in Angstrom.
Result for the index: 6.59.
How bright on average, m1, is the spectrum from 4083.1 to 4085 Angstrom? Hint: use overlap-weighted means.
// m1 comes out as 5.58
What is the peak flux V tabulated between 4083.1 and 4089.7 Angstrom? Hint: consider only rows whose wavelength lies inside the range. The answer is 8.89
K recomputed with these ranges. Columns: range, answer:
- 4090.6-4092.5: 7.2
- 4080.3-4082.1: 6.36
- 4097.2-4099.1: 5.8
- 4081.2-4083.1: 6.09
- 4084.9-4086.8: 7.62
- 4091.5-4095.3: 6.71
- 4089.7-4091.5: 6.76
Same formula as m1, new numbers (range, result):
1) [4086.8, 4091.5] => 6.69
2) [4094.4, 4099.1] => 5.82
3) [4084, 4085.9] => 5.89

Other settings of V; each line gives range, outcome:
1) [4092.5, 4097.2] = 7.08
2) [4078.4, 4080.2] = 7.33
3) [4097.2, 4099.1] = 6.08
